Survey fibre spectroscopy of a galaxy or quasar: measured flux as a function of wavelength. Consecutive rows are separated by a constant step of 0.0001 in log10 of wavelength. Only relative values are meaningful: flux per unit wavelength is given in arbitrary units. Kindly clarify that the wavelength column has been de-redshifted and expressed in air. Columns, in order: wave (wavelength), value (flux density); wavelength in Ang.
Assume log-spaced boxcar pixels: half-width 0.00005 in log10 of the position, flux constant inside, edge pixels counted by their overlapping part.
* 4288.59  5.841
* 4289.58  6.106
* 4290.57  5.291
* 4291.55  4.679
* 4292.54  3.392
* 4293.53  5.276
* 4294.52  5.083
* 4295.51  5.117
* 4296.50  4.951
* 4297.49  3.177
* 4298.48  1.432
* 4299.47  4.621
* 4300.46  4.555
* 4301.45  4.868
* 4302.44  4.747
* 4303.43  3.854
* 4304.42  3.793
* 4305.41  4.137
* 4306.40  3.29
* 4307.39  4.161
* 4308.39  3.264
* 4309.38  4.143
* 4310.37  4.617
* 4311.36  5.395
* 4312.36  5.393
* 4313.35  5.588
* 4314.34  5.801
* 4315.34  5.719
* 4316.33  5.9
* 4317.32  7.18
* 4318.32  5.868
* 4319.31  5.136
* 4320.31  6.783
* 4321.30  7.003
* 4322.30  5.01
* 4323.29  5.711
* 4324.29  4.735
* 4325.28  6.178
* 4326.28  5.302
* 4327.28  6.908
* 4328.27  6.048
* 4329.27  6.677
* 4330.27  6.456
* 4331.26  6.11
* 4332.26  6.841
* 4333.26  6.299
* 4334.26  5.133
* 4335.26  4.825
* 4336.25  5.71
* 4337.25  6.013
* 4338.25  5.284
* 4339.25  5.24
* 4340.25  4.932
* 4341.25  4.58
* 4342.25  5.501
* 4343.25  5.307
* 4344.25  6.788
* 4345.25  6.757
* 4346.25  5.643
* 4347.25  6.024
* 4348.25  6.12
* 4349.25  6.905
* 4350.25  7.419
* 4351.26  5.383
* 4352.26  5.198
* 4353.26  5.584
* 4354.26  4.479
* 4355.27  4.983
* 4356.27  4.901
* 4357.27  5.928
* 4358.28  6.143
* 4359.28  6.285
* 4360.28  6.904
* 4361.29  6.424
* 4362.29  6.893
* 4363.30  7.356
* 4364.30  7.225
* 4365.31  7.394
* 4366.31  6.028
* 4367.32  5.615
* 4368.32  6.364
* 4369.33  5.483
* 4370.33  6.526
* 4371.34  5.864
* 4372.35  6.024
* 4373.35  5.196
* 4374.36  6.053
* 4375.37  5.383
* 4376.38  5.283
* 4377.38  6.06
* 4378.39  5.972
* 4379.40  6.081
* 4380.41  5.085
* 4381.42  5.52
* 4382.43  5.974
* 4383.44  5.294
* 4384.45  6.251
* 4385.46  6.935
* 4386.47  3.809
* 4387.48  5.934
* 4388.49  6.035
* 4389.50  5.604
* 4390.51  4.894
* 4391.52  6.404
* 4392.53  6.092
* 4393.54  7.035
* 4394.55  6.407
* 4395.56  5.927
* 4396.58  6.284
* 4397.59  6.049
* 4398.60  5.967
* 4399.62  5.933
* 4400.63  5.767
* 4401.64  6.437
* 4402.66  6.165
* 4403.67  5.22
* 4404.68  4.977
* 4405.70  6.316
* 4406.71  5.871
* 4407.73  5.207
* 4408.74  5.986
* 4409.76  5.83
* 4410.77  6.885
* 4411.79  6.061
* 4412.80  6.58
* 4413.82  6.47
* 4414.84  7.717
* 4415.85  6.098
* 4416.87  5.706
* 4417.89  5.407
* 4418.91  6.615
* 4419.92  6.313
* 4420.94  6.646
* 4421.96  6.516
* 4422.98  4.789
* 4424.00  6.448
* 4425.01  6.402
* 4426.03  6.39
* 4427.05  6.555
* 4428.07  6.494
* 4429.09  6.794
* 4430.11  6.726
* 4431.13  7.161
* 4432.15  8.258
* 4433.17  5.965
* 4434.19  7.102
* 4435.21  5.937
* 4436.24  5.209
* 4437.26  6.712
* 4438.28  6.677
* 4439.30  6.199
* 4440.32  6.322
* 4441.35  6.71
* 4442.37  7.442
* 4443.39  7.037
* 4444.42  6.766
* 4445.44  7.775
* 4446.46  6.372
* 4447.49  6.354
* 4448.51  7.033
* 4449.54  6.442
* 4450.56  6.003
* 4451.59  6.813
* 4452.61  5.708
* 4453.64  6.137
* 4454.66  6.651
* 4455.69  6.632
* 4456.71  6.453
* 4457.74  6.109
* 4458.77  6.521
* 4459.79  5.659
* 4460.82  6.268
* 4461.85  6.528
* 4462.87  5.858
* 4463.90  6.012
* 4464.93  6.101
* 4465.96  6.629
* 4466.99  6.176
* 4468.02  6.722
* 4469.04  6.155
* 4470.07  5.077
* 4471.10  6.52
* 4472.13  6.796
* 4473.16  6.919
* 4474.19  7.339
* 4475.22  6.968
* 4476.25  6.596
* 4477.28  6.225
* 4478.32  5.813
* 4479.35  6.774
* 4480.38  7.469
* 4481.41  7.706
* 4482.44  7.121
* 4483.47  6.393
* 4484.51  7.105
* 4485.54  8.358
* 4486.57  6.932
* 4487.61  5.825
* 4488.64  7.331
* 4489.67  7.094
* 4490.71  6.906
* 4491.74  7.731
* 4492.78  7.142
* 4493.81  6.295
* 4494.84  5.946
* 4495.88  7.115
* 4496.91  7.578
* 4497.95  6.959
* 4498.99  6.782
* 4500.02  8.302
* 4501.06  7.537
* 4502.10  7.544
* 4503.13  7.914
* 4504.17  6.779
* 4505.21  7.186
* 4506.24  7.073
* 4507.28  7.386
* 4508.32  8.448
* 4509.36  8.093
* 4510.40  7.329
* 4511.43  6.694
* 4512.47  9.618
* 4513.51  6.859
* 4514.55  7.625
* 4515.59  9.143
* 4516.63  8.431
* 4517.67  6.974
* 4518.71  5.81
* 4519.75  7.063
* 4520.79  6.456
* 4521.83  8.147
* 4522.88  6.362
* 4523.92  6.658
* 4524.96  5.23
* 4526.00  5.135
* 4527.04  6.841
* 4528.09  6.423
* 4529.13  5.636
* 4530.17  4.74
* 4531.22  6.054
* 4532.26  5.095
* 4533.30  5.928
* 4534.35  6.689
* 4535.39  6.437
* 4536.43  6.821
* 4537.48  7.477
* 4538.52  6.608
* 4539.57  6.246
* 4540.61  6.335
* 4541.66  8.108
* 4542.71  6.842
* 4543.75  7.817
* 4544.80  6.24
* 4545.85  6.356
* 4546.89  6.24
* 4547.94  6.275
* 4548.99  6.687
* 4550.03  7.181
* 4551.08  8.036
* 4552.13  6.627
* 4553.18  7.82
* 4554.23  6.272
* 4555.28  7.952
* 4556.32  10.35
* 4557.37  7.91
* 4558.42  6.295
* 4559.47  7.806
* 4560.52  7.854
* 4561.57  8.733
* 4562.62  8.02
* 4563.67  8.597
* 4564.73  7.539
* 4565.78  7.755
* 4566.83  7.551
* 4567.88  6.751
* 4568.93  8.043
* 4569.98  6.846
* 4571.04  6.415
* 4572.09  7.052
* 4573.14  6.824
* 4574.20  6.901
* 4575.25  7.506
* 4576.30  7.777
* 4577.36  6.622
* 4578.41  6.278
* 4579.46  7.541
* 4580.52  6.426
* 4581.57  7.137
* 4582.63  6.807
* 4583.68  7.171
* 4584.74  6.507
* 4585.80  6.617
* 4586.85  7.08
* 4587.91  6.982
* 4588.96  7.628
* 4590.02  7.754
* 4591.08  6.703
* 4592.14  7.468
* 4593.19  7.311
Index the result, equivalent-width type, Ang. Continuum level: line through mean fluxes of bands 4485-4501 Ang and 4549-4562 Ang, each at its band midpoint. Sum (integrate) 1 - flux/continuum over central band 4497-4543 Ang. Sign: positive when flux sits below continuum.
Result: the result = 2.4 Ang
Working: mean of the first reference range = 7.1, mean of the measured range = 6.95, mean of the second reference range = 7.69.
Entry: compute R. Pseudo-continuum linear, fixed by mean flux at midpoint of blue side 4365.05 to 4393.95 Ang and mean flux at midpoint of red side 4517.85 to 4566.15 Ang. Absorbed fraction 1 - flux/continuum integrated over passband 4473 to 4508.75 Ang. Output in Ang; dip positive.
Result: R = -2.88 Ang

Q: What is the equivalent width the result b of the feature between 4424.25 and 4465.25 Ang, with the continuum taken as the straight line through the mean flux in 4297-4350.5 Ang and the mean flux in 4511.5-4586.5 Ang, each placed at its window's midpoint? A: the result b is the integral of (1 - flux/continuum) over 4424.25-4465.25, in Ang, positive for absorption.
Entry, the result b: -1.6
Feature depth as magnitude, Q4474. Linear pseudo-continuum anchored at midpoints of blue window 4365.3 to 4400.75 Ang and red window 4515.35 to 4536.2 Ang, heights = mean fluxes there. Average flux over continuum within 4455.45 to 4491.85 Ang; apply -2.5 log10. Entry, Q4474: -0.066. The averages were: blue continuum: 5.88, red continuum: 6.43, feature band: 6.62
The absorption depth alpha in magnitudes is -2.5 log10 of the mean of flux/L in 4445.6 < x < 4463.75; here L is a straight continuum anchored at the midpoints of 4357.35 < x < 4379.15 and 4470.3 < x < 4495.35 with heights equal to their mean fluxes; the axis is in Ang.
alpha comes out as 0.06 mag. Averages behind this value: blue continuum 6.21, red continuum 6.87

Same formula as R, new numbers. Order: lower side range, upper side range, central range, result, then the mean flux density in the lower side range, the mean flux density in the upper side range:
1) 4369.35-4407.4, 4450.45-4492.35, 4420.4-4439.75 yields -0.8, 5.85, 6.6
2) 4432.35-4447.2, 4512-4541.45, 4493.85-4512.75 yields -2.1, 6.62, 6.68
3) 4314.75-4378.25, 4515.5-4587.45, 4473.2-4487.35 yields -0.7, 5.95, 6.97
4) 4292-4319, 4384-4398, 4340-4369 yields -3.4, 4.65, 5.98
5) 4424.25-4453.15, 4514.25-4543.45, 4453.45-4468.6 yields 0.7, 6.62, 6.62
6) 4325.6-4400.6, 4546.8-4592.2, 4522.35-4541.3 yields 2.4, 5.94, 7.29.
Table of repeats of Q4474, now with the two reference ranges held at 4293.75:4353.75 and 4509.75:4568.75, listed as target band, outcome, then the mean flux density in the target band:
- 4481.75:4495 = -0.051 mag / 6.98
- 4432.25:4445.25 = -0.054 mag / 6.59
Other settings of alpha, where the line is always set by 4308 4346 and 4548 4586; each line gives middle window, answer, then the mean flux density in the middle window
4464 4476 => 0.032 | 6.48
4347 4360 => 0.012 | 5.81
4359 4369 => -0.119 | 6.64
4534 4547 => 0.053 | 6.81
